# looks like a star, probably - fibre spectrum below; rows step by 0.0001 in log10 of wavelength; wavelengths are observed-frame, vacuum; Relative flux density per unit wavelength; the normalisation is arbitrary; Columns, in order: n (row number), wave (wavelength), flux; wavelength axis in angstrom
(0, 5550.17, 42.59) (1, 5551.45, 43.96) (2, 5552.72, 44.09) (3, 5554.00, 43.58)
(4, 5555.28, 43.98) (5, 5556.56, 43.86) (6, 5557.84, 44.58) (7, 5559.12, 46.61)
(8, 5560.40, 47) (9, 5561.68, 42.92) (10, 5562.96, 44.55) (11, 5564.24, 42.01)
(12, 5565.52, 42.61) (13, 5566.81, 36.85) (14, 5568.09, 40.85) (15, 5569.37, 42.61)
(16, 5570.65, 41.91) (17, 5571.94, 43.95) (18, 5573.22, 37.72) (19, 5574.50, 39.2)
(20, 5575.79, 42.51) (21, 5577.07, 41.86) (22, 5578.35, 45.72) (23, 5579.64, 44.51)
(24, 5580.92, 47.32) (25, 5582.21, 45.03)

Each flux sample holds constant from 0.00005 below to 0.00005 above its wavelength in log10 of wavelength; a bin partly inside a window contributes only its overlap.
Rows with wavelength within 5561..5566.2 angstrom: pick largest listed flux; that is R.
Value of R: 44.55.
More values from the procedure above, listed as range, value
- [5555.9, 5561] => 47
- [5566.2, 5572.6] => 43.95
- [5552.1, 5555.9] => 44.09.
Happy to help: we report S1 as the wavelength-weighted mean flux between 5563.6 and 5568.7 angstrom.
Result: 40.5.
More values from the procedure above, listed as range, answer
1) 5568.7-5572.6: 42.8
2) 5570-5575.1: 40.7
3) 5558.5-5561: 46.8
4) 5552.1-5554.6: 43.8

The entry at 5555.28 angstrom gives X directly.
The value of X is 43.98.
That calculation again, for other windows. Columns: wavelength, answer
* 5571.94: 43.95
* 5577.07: 41.86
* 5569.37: 42.61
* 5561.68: 42.92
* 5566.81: 36.85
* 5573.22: 37.72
